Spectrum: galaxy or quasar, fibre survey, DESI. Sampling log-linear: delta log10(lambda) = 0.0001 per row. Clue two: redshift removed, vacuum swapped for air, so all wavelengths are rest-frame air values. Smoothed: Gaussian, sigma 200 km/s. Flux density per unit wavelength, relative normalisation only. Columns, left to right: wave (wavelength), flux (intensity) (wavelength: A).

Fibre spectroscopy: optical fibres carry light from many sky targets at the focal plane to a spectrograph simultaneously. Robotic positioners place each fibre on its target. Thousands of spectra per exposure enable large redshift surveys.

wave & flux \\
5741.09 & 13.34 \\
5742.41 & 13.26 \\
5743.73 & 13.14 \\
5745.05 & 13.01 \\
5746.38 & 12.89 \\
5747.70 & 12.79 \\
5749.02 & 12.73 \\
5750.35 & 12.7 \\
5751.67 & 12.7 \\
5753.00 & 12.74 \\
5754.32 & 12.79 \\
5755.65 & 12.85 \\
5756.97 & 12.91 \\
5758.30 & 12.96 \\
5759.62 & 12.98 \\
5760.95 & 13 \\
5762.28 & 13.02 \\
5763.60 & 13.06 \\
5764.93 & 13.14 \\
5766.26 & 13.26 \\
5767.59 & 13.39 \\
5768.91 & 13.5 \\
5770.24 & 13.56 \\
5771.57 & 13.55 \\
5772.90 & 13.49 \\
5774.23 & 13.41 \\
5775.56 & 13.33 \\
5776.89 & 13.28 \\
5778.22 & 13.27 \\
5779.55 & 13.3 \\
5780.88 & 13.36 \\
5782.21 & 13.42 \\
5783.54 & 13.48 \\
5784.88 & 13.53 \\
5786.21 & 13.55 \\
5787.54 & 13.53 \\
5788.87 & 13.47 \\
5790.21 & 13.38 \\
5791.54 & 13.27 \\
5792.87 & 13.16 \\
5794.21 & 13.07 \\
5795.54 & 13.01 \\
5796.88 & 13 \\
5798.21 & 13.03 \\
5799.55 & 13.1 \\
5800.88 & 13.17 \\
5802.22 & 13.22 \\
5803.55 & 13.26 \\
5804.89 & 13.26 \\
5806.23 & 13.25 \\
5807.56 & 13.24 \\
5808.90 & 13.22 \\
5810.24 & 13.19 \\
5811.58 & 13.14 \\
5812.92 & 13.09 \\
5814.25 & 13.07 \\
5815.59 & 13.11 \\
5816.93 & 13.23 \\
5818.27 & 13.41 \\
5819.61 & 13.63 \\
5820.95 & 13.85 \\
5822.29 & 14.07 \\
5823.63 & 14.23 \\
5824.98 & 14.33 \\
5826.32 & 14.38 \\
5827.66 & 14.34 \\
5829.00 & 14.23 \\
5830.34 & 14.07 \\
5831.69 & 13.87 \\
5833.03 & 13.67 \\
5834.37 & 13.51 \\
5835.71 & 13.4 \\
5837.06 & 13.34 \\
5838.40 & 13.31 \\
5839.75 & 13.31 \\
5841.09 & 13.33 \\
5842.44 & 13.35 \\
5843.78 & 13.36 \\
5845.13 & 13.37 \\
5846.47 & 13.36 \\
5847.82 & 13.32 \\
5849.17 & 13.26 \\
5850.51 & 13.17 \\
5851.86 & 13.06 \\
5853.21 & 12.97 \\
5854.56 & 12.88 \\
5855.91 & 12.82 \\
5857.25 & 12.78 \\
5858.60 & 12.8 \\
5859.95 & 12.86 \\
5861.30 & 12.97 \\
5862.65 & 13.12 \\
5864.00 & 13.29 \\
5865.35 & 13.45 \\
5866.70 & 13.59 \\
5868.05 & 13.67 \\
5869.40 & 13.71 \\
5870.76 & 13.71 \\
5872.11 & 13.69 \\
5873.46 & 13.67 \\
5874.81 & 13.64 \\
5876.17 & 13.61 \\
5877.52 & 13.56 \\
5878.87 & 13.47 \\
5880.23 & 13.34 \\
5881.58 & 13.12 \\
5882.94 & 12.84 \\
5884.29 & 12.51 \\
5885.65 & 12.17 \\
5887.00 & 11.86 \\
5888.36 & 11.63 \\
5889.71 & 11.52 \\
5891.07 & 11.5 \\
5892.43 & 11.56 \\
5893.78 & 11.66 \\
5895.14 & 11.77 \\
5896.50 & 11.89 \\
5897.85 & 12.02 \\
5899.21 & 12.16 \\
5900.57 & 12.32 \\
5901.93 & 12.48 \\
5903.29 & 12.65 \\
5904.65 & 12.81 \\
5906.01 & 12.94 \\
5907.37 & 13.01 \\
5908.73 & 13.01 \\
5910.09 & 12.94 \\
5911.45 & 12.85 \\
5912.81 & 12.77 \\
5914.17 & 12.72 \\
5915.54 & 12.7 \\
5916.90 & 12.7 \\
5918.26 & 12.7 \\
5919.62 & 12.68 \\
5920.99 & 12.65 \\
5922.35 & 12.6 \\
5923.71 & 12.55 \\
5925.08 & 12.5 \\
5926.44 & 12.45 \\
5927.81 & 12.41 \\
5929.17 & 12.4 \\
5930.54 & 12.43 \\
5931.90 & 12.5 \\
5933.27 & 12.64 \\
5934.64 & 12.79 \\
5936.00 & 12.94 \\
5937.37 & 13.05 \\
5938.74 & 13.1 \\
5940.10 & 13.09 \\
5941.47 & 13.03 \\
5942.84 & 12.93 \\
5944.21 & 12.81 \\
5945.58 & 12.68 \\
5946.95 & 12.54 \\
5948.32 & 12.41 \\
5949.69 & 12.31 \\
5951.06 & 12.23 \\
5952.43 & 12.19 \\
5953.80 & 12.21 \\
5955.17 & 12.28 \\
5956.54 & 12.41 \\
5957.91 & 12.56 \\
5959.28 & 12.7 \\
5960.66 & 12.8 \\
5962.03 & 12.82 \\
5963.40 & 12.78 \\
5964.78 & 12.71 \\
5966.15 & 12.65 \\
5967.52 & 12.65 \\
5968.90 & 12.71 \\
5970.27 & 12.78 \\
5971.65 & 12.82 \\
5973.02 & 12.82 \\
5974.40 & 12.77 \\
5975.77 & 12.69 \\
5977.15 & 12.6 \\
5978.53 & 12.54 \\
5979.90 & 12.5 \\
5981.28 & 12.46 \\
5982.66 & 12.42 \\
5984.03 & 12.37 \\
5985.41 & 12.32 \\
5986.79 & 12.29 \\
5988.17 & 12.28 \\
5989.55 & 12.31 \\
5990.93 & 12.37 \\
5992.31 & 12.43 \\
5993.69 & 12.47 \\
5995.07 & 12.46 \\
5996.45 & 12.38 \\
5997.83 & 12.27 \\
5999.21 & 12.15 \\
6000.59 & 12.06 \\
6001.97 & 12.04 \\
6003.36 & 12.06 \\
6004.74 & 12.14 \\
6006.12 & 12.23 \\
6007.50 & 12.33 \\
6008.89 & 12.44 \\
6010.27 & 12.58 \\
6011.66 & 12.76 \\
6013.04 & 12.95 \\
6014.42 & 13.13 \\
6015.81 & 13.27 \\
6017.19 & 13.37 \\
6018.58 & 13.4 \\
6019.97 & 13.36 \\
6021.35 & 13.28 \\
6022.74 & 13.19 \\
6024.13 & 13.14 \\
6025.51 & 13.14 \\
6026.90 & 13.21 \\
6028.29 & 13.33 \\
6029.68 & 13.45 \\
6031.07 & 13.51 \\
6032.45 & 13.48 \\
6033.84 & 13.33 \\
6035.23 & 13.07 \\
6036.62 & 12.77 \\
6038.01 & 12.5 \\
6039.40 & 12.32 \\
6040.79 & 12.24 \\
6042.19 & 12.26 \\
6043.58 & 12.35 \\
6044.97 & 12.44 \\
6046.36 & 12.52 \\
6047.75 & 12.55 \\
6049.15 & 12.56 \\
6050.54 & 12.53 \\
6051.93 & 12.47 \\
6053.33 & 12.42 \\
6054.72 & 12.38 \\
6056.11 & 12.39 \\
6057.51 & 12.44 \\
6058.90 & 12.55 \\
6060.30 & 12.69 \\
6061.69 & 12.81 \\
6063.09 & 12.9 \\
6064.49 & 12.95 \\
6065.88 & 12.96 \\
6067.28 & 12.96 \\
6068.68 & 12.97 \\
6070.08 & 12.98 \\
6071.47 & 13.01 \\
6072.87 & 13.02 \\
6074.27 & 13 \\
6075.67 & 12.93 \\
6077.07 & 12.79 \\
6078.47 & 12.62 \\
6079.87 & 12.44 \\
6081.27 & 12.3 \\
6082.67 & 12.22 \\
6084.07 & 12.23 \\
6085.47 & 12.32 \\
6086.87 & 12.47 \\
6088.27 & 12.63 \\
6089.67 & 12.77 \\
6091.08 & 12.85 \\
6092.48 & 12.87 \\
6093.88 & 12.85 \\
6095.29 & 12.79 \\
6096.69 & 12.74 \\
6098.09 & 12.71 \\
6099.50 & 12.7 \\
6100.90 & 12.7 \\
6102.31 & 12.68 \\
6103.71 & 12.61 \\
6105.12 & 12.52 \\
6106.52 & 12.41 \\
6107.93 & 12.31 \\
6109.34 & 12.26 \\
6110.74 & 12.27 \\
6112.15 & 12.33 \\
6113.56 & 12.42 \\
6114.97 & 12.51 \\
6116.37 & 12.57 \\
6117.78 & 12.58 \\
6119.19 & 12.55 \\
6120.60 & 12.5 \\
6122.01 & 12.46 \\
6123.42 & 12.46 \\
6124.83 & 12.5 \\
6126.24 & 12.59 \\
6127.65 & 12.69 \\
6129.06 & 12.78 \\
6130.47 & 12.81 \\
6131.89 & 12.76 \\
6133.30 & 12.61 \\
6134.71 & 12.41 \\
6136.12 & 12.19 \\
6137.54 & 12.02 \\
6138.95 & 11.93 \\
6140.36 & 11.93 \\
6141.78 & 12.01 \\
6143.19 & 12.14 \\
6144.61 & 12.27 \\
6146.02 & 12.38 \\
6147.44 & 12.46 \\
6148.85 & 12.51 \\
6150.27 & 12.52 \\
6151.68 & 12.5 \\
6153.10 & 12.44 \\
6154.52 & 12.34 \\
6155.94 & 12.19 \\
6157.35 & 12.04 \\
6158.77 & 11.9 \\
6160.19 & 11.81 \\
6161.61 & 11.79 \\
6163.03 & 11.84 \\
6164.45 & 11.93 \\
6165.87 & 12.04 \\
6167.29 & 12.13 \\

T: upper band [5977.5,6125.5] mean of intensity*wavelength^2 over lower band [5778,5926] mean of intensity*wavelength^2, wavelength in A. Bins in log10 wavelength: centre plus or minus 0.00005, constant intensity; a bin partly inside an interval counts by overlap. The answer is 1.03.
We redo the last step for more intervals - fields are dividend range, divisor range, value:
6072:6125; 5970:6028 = 1.03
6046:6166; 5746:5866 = 1.04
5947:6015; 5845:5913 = 1.01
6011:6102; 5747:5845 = 1.05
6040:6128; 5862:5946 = 1.05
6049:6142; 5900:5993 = 1.05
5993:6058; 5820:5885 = 1.00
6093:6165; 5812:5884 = 1.01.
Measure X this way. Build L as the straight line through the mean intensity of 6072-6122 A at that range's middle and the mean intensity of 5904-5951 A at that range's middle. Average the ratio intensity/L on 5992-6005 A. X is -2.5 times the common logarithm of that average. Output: 0.04 mag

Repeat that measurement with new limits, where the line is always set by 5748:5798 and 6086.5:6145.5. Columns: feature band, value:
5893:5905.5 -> 0.06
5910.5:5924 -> 0.02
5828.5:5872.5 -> -0.03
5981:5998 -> 0.03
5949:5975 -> 0.02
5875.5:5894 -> 0.04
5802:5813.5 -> -0.01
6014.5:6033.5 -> -0.05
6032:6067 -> 0.00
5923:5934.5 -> 0.03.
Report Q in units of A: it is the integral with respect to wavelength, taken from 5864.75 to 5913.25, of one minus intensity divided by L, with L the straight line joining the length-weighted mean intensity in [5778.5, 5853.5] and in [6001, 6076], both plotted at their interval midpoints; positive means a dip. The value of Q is 1.7 A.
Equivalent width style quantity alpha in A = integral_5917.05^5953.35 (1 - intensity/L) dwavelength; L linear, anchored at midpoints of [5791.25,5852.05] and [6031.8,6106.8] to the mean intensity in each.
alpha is 1.2 A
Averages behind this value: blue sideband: 13.4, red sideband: 12.7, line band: 12.6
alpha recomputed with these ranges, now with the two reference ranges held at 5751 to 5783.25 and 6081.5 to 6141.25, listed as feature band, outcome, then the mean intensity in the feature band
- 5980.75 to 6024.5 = 0.48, 12.6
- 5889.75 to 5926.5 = 1.30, 12.5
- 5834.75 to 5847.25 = -0.30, 13.4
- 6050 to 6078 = -0.35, 12.8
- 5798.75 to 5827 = -0.76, 13.4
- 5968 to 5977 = 0.02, 12.7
